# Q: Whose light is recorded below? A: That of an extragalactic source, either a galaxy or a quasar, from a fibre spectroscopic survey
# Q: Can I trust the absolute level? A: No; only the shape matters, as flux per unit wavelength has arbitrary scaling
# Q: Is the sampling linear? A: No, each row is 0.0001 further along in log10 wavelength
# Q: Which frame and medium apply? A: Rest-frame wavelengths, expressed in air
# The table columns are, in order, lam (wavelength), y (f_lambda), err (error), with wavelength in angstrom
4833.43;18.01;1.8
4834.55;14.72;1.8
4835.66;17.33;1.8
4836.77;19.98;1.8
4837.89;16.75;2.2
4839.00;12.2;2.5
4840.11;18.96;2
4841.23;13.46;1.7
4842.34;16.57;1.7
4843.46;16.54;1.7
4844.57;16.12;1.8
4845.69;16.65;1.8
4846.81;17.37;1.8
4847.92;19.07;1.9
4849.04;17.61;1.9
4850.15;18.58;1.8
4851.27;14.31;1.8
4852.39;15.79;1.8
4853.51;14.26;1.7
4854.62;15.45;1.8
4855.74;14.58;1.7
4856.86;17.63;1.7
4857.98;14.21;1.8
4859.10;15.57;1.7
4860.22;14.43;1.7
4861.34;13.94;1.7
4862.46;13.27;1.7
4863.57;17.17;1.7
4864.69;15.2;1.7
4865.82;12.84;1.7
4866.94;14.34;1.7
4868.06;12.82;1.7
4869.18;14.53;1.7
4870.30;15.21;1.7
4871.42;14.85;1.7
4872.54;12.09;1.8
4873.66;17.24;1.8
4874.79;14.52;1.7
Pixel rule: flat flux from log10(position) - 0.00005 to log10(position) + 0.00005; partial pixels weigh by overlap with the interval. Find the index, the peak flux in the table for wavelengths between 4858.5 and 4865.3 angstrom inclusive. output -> 17.17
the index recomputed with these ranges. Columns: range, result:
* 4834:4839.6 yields 19.98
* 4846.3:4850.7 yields 19.07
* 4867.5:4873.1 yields 15.21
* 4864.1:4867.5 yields 15.2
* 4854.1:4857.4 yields 17.63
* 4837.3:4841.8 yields 18.96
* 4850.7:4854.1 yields 15.79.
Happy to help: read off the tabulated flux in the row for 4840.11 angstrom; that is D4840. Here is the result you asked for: 18.96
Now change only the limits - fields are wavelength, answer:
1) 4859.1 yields 15.57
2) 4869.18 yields 14.53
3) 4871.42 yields 14.85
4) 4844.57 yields 16.12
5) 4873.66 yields 17.24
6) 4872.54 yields 12.09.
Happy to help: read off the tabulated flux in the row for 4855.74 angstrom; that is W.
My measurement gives 14.58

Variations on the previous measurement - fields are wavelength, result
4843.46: 16.54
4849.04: 17.61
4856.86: 17.63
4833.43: 18.01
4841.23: 13.46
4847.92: 19.07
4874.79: 14.52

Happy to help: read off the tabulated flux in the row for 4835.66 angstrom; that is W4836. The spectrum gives 17.33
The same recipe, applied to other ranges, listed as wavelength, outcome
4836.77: 19.98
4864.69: 15.2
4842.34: 16.57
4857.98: 14.21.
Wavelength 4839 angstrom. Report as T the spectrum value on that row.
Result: 12.2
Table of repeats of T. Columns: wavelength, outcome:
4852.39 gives 15.79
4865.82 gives 12.84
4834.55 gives 14.72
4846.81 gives 17.37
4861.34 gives 13.94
